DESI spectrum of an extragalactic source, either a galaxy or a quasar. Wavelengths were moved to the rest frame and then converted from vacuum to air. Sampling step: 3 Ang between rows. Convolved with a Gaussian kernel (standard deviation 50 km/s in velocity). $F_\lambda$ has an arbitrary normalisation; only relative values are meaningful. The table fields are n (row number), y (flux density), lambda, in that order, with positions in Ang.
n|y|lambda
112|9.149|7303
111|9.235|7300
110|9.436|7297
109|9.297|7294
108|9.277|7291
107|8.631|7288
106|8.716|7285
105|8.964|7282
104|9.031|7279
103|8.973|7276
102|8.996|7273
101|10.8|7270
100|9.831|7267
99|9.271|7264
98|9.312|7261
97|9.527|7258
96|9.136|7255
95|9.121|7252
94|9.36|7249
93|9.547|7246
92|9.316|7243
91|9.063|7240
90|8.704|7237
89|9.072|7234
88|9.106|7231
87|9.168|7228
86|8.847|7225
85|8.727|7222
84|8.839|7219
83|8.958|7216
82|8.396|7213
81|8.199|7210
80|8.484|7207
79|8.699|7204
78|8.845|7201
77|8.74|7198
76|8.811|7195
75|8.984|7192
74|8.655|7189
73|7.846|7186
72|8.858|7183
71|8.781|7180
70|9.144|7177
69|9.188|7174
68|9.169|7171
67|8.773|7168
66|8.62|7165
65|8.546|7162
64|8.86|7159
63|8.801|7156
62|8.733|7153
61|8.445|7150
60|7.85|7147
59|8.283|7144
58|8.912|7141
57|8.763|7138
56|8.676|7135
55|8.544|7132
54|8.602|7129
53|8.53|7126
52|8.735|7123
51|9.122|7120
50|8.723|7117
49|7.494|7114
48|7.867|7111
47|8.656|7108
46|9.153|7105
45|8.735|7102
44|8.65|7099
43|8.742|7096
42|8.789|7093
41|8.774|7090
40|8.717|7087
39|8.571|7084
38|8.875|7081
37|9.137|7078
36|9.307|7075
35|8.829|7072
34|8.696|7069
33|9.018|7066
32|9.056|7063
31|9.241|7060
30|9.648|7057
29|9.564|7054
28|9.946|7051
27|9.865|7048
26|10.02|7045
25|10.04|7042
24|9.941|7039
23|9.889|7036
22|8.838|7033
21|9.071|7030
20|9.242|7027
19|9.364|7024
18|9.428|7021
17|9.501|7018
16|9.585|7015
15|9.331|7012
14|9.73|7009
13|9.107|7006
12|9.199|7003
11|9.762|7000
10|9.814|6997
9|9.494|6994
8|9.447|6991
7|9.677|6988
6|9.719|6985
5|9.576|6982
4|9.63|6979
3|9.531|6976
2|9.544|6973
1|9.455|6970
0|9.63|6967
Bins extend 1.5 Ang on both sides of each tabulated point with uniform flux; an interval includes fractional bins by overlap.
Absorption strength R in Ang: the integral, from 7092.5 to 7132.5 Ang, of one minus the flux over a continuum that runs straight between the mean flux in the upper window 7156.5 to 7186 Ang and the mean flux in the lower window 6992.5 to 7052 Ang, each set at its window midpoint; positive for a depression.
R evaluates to 2.3 Ang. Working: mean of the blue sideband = 9.56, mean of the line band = 8.59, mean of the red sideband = 8.83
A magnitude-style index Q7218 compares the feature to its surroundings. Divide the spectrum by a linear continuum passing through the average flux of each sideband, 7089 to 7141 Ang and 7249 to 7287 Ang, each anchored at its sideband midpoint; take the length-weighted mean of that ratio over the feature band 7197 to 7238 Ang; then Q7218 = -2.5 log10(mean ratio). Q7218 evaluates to 0.04 mag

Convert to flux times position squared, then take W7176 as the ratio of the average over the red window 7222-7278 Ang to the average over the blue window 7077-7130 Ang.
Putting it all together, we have 1.12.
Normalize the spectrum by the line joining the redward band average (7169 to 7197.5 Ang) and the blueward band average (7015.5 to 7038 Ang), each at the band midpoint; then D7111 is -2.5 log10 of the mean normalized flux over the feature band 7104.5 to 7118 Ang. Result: 0.095 mag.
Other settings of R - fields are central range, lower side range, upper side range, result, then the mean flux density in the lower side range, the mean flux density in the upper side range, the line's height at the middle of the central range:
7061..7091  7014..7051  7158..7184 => 1.5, 9.58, 8.88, 9.36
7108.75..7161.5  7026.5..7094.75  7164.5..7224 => 2.6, 9.26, 8.74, 8.97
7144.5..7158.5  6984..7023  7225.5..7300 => 1.3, 9.52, 9.23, 9.35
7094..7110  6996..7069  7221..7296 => 1.1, 9.49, 9.2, 9.4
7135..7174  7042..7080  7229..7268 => 2.7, 9.38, 9.25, 9.32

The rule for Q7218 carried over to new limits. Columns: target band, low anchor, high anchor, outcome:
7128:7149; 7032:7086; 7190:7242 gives 0.07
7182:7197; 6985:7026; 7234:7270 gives 0.09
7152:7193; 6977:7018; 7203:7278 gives 0.05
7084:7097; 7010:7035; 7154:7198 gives 0.04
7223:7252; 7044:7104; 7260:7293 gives 0.01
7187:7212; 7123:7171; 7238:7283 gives 0.04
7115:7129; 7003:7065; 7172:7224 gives 0.05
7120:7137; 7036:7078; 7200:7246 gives 0.07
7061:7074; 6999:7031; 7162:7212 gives 0.03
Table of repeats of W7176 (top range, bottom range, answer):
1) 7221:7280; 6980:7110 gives 1.05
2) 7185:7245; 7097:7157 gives 1.05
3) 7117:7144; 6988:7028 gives 0.95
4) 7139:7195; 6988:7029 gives 0.96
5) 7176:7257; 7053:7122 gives 1.04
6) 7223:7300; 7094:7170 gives 1.11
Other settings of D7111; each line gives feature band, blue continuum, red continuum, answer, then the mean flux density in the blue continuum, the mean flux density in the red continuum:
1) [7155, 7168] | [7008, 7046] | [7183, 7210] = 0.01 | 9.53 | 8.62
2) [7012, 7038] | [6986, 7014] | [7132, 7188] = 0.00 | 9.51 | 8.68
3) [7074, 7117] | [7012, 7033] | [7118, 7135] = 0.03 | 9.33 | 8.7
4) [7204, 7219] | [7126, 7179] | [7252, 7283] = 0.06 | 8.7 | 9.38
